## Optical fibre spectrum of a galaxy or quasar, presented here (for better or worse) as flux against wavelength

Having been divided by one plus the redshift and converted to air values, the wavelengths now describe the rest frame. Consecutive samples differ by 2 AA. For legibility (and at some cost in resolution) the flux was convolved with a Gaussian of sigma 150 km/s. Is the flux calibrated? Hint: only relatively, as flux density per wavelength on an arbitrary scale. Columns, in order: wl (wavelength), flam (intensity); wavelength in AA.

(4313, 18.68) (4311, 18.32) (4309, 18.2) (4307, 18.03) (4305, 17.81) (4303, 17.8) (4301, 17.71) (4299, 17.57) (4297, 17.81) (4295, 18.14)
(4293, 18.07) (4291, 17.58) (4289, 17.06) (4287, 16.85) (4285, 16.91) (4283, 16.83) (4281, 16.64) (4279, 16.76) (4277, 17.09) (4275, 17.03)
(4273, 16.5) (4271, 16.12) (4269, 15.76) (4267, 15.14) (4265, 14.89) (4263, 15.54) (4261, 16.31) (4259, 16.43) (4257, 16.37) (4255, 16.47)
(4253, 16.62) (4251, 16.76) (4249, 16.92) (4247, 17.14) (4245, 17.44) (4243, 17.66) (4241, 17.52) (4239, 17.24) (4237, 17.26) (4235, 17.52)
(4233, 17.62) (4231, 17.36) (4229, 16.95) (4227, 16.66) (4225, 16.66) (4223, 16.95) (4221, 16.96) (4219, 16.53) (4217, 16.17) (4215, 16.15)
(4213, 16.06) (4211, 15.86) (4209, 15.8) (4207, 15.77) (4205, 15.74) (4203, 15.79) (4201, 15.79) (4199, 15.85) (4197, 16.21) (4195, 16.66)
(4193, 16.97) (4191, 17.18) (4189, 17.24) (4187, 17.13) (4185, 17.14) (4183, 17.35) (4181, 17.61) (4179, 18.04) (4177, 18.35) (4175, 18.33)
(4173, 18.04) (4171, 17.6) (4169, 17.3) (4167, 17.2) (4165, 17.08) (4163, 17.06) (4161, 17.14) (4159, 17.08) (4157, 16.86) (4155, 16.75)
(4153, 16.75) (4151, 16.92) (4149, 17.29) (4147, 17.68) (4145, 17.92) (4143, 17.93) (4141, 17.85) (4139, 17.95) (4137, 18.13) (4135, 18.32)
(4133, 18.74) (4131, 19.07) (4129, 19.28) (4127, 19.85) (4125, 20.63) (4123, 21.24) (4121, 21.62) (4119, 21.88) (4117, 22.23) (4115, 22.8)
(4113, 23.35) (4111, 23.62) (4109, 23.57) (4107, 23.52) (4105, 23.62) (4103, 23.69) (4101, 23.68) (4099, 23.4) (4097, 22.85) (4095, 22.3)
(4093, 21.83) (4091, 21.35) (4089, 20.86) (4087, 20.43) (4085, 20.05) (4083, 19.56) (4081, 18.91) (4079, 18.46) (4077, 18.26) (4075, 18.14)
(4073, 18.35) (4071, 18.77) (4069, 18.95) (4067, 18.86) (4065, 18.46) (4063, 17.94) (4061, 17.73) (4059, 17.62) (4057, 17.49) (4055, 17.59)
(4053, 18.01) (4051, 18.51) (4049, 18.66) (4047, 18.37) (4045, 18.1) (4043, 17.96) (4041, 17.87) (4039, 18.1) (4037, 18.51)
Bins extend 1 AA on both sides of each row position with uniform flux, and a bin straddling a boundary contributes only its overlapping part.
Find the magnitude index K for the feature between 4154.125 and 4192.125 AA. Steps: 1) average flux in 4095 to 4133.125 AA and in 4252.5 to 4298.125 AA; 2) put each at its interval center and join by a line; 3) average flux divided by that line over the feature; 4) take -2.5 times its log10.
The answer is 0.16 mag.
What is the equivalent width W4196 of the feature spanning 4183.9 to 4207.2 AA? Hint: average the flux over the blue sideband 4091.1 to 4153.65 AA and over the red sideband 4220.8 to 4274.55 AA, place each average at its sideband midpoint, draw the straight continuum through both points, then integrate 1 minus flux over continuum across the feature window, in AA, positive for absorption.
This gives 2.4 AA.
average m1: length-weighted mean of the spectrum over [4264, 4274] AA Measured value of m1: 15.7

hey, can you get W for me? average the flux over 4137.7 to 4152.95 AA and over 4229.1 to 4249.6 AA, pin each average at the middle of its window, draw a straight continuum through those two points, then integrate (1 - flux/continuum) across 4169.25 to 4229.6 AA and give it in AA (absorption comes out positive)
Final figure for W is 2.3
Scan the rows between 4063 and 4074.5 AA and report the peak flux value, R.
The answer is 18.95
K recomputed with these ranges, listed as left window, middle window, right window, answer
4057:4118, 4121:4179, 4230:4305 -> 0.078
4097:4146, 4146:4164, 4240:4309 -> 0.180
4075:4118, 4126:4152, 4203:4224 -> 0.086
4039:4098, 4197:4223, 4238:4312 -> 0.100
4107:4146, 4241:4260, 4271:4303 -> 0.065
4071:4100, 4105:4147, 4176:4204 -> -0.080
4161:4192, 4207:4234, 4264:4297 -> 0.039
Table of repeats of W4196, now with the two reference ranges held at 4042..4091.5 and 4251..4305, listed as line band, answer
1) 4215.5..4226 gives 0.4 AA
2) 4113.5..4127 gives -2.6 AA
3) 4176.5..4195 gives 0.2 AA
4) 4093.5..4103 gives -2.4 AA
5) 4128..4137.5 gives -0.3 AA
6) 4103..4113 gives -2.9 AA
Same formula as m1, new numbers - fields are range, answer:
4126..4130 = 19.6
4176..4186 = 17.7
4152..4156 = 16.8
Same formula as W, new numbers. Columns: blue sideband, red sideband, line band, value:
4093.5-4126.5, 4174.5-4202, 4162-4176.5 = 0.7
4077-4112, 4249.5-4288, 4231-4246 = -0.1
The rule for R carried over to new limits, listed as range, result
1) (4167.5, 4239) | 18.35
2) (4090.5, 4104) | 23.69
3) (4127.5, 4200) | 19.28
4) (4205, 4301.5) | 18.14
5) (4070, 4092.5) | 21.35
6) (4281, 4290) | 17.06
